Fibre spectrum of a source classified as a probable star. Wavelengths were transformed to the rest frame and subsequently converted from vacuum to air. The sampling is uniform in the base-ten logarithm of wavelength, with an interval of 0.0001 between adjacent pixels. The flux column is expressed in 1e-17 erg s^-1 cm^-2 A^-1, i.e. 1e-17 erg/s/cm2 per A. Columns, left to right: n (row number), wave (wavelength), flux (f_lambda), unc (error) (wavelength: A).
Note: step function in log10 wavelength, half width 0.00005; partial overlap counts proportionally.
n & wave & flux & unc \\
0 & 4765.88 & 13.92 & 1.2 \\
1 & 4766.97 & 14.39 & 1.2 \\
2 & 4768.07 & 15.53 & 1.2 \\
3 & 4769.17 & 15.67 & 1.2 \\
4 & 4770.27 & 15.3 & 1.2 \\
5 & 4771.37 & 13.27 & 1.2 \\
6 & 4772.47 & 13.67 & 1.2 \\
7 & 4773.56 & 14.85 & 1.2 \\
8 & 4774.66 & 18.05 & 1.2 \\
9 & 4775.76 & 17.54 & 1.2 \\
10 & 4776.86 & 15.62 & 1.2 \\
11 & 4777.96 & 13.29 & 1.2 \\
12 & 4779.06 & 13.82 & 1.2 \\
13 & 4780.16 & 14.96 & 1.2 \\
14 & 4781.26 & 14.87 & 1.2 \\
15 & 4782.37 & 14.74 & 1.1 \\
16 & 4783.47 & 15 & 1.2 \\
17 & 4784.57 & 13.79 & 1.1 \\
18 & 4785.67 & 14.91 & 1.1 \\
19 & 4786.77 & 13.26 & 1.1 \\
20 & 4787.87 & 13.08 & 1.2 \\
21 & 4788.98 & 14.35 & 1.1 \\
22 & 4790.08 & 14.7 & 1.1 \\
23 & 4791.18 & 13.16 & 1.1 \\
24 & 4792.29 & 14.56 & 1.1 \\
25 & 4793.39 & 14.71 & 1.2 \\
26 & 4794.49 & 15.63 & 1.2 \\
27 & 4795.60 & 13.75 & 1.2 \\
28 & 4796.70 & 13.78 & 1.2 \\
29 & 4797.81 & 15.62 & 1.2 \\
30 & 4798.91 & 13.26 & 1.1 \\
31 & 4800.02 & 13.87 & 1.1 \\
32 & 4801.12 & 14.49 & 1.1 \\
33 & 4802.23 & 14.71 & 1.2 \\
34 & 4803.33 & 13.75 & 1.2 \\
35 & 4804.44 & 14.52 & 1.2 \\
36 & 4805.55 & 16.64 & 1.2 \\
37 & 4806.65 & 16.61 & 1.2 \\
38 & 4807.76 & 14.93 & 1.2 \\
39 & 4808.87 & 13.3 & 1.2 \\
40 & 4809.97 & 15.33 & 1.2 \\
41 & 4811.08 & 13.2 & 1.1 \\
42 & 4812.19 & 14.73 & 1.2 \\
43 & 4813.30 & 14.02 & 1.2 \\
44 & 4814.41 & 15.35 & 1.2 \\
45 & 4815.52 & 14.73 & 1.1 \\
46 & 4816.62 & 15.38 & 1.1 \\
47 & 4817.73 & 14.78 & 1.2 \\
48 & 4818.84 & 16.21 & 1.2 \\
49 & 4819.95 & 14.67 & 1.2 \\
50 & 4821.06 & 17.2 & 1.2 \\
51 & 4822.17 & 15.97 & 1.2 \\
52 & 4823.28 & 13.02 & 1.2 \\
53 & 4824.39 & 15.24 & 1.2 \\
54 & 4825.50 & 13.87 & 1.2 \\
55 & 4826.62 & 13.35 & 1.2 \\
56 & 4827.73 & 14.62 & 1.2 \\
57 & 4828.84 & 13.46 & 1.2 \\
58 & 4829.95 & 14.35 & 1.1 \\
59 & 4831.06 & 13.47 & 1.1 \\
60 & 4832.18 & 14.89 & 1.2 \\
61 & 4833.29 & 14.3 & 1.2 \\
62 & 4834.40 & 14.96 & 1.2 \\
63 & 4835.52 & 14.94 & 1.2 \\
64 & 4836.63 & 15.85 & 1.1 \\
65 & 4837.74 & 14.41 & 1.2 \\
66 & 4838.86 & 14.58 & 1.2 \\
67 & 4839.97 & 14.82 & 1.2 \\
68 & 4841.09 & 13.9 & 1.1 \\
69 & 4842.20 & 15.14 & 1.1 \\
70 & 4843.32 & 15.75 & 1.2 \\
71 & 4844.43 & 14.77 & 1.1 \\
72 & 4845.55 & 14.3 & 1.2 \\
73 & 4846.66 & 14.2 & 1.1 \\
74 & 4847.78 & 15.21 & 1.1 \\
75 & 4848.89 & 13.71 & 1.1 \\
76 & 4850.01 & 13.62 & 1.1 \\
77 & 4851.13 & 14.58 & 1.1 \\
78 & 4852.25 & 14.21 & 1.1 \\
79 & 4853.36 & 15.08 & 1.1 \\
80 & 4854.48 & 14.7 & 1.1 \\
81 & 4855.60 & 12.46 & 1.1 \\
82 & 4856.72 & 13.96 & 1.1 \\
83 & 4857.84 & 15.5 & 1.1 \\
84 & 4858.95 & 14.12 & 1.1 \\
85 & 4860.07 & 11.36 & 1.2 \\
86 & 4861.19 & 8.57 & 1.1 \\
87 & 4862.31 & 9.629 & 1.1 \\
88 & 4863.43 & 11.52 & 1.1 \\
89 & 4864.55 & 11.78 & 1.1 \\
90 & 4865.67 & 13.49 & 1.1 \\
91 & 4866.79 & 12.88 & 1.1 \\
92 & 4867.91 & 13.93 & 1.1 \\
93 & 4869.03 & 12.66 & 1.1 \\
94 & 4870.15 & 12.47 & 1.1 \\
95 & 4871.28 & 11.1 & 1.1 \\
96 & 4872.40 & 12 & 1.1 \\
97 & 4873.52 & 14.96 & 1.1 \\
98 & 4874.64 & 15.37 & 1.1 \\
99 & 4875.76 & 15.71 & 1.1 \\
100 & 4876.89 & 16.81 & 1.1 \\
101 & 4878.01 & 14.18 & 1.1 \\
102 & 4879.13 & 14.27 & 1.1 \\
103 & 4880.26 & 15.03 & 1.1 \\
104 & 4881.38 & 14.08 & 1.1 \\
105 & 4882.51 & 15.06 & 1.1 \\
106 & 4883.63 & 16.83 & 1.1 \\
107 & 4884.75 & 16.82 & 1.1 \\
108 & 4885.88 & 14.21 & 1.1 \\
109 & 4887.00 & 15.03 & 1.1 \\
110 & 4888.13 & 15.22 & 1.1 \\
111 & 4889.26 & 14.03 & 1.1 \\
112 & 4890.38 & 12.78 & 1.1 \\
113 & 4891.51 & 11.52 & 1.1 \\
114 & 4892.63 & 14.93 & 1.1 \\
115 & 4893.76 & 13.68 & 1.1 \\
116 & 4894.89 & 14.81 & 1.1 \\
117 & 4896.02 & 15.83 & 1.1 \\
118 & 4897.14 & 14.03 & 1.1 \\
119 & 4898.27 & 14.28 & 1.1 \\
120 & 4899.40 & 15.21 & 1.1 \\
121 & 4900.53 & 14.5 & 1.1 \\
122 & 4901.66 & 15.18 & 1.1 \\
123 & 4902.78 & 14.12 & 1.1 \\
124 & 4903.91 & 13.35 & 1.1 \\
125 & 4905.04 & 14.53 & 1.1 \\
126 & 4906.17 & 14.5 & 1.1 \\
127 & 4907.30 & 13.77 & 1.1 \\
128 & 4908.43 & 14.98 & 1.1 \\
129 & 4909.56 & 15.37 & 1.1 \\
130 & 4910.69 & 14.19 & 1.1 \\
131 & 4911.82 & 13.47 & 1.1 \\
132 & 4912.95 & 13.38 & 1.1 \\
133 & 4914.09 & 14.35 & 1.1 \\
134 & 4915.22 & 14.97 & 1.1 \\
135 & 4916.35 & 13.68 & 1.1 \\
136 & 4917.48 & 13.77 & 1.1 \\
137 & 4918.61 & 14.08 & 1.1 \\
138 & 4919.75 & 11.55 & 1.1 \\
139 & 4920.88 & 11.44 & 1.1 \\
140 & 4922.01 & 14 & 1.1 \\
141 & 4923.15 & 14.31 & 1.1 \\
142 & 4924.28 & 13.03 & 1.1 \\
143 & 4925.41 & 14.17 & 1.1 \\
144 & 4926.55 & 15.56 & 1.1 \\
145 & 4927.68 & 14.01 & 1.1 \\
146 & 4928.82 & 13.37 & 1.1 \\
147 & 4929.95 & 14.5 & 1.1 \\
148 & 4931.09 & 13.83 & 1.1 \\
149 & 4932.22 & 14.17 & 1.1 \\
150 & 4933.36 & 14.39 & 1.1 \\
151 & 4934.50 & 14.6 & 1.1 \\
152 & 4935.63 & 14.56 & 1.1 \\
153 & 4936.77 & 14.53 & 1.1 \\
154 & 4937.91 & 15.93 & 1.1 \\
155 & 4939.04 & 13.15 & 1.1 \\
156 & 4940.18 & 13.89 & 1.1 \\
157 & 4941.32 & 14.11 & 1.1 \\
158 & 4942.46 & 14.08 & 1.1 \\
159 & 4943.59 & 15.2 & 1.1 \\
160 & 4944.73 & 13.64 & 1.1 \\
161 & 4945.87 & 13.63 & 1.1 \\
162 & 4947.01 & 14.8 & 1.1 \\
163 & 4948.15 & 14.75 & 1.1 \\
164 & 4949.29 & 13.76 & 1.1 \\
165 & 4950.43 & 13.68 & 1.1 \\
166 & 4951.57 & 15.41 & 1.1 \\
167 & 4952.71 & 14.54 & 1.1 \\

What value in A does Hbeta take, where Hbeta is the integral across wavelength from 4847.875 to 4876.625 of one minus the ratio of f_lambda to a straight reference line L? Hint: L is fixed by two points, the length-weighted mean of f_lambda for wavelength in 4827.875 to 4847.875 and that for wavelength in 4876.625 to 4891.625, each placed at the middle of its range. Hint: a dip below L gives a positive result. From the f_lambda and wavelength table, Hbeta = 2.8 A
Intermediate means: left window 14.6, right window 14.8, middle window 13.2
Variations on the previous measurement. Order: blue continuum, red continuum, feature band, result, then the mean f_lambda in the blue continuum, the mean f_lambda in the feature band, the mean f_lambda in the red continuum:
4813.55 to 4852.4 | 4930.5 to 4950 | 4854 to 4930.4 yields 3.0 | 14.7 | 13.9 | 14.3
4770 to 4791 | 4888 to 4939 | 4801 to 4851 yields -0.8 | 14.7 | 14.7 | 14.1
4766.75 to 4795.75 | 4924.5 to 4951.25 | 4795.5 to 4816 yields 0.1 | 14.7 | 14.6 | 14.3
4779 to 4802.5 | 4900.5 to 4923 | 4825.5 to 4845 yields -0.5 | 14.3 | 14.5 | 14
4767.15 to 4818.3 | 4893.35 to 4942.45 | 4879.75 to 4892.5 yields -0.3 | 14.7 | 14.6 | 14.2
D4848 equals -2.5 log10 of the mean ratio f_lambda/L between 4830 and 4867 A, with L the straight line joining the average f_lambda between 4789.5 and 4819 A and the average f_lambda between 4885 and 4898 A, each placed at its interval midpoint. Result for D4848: 0.05 mag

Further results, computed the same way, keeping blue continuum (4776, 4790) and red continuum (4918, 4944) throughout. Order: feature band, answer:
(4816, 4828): -0.05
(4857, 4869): 0.15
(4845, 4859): -0.01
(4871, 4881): -0.02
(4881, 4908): -0.03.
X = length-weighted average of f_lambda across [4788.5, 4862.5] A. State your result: 14.4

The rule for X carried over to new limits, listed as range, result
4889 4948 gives 14.1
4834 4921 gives 14.1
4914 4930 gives 13.8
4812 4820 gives 15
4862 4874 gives 12.4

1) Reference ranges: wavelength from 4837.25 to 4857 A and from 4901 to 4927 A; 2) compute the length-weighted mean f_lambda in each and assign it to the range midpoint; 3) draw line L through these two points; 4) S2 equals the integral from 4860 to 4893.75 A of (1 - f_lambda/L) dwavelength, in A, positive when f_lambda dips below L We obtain 1.4 A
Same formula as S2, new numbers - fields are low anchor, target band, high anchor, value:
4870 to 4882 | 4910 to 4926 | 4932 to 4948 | 0.8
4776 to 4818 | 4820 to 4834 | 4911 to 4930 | -0.2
